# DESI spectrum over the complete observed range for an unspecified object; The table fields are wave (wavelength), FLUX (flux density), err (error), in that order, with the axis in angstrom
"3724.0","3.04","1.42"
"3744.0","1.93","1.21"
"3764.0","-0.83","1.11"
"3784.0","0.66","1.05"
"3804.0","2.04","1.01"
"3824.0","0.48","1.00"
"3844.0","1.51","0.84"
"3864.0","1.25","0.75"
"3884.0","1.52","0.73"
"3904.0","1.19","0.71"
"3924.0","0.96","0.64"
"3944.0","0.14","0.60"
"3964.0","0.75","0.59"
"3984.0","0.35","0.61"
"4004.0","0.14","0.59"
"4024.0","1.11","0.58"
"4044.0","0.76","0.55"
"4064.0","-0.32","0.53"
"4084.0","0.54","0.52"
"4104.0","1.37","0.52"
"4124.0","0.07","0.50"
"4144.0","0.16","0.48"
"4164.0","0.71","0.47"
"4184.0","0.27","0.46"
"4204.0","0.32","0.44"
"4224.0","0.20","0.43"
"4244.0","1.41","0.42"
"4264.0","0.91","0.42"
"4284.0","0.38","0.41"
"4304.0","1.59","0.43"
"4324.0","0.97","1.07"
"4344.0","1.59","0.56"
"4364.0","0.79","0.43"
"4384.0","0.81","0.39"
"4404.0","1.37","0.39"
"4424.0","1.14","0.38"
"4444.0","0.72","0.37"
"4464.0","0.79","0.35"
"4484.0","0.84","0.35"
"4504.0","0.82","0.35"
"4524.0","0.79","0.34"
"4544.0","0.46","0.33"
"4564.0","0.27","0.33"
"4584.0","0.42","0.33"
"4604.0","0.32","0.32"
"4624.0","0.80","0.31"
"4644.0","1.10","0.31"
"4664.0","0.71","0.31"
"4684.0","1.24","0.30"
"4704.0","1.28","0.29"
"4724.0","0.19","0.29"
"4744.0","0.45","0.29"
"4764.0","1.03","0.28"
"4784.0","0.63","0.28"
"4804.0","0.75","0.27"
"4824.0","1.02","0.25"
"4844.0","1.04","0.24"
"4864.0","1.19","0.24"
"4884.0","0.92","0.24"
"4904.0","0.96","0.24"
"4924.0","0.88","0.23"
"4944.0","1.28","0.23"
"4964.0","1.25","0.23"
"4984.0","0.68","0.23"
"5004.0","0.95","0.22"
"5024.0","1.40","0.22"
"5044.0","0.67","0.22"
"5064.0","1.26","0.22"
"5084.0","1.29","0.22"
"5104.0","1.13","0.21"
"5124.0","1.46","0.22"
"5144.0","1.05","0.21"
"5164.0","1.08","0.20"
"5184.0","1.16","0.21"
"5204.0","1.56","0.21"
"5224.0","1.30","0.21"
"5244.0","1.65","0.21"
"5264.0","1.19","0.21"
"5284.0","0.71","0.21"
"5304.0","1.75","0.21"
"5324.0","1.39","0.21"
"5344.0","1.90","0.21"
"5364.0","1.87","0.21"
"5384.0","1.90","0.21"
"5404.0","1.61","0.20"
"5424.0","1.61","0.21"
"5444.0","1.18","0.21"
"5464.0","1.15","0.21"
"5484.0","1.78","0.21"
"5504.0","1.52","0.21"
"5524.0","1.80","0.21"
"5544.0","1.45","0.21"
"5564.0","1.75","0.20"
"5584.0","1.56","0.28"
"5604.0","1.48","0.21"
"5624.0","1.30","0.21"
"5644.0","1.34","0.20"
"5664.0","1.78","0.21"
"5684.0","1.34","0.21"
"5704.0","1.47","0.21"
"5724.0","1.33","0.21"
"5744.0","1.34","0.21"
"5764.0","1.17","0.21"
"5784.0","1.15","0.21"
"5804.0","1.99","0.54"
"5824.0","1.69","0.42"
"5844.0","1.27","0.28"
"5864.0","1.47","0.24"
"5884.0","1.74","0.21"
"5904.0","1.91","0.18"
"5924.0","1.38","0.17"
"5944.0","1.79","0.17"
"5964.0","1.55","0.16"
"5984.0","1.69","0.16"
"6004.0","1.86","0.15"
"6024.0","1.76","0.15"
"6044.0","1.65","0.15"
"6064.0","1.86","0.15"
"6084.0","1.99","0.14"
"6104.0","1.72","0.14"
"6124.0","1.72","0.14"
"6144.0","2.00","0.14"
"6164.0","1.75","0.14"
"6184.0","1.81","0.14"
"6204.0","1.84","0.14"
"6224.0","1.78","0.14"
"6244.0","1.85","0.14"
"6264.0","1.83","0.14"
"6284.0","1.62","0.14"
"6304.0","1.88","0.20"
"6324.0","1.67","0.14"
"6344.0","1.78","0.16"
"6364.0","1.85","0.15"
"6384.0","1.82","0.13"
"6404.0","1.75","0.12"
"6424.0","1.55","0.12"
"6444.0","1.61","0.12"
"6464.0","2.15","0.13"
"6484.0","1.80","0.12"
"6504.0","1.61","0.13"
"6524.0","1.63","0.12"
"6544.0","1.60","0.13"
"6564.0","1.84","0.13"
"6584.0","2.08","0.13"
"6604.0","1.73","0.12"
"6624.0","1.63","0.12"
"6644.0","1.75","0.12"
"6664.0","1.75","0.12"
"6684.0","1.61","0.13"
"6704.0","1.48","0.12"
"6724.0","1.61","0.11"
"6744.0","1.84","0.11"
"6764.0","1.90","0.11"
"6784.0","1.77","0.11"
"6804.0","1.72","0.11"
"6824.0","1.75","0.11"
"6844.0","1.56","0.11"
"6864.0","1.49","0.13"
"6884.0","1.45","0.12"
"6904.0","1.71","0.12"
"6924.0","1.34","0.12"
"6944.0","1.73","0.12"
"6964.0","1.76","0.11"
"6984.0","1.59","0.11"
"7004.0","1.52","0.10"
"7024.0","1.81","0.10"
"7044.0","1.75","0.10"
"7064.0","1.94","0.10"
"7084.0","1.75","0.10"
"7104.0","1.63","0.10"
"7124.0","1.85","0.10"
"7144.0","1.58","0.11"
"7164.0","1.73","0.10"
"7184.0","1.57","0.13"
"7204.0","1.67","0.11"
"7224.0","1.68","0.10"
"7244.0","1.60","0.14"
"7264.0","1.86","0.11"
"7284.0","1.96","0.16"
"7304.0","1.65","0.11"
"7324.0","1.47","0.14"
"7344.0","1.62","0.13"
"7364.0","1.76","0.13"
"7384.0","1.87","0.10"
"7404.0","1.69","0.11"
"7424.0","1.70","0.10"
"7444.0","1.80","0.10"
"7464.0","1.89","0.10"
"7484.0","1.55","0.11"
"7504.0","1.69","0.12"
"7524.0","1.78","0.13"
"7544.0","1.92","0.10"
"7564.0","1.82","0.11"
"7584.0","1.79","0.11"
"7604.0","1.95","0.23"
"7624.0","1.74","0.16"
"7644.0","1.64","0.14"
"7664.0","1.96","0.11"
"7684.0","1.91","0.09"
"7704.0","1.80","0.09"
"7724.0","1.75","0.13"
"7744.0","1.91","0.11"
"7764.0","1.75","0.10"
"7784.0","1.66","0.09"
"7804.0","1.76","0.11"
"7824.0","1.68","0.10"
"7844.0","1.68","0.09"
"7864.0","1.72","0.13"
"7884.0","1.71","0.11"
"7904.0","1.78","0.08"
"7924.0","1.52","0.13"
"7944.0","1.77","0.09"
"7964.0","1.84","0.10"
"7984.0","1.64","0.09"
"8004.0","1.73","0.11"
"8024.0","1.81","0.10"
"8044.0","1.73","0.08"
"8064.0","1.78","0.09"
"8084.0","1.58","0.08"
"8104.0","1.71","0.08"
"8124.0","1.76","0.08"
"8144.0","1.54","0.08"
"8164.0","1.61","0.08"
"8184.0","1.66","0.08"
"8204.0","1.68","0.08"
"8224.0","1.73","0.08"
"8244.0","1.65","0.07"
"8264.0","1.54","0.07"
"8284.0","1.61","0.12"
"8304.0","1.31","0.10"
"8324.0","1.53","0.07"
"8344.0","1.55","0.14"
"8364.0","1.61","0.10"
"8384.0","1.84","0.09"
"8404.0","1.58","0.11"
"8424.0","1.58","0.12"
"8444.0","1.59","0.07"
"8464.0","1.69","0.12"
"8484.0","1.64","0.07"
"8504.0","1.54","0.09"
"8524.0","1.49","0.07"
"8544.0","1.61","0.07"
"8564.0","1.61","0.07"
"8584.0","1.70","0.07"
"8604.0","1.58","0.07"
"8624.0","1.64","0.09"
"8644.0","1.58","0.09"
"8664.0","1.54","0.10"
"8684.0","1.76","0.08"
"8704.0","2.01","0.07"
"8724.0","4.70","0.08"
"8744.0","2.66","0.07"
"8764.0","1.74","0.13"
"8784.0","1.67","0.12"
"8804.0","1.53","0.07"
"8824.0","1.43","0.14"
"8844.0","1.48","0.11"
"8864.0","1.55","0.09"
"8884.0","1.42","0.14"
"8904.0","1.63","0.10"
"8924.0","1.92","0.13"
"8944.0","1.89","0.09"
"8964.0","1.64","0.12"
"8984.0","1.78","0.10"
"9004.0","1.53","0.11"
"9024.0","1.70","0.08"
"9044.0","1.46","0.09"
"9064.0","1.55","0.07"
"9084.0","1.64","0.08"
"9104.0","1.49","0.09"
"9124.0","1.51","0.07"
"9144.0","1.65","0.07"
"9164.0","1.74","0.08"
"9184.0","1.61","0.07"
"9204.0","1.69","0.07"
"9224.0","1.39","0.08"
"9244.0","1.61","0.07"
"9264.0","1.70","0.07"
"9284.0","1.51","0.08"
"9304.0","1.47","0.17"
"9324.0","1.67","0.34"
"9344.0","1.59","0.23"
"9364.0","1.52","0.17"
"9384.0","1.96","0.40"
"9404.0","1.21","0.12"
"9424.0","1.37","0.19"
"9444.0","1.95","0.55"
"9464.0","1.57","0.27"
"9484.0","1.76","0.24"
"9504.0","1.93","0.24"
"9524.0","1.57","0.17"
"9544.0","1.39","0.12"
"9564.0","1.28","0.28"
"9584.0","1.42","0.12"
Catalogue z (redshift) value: 0.33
